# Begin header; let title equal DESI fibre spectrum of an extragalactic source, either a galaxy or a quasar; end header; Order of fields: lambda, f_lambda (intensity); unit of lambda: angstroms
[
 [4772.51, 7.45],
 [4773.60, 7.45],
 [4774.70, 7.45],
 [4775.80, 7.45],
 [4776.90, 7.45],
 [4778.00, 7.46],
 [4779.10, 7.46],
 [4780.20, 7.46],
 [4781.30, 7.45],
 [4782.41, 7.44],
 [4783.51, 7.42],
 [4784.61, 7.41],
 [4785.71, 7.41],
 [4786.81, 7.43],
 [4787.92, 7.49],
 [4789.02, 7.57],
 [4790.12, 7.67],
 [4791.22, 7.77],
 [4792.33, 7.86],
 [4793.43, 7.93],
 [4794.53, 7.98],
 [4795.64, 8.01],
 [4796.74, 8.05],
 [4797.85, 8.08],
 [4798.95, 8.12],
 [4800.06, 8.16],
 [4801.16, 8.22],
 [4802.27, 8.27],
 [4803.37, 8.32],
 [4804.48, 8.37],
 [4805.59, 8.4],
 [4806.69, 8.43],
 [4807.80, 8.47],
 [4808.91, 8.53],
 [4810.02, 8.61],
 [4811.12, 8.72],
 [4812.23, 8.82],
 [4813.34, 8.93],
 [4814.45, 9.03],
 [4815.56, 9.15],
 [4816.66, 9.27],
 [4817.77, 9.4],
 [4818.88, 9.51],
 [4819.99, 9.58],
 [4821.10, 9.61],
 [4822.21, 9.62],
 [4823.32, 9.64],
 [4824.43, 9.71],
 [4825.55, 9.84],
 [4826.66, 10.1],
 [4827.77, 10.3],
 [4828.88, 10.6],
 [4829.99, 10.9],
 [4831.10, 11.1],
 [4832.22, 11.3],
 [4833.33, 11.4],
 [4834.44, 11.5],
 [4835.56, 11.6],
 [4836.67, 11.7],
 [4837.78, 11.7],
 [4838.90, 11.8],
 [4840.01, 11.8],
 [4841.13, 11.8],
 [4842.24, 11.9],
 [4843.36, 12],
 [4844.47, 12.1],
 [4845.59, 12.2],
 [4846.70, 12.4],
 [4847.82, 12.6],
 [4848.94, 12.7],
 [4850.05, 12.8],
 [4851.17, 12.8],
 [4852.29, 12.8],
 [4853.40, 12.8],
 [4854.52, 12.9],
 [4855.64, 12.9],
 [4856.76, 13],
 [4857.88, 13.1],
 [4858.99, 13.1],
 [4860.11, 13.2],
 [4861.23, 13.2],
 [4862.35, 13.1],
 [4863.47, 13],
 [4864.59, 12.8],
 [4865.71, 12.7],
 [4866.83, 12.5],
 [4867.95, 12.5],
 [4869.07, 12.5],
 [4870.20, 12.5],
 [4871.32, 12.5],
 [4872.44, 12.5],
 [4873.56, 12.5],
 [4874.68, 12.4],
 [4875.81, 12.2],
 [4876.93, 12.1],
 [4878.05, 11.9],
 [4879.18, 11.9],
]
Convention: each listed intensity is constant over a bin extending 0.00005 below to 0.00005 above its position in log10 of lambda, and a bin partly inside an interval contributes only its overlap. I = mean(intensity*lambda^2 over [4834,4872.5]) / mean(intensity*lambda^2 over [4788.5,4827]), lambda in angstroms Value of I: 1.47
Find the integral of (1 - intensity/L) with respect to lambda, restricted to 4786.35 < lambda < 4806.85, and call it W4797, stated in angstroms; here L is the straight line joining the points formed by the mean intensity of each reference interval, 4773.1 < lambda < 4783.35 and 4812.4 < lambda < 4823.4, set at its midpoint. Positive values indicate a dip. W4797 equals 0.8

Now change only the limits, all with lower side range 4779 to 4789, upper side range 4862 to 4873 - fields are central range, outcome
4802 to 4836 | 0.2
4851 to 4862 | -0.9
